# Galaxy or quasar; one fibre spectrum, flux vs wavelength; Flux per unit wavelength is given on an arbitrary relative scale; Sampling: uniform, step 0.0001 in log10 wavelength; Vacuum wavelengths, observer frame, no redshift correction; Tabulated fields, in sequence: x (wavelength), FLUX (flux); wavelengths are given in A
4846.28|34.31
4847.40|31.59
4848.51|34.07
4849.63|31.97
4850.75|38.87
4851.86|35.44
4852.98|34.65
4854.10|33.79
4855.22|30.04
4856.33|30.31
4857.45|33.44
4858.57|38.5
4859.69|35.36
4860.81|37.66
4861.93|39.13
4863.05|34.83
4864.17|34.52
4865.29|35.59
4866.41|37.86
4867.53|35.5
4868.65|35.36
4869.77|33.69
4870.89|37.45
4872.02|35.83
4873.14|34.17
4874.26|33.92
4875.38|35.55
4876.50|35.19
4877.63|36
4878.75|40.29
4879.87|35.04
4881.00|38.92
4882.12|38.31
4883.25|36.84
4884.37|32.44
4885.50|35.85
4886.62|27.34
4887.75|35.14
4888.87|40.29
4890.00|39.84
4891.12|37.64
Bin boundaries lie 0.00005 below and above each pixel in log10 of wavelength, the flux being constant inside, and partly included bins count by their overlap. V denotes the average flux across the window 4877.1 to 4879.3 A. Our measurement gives 38.2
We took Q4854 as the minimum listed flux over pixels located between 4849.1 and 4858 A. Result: 30.04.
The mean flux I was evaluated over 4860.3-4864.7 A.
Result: 36.5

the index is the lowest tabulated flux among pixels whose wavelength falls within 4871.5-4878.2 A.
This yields 33.92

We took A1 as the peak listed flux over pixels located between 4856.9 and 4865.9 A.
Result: 39.13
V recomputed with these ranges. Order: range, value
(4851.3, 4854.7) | 34.6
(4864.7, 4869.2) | 36.1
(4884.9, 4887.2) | 31.6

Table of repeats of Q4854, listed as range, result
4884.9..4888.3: 27.34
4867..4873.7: 33.69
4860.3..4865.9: 34.52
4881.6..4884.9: 32.44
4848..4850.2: 31.97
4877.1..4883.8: 35.04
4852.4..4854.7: 33.79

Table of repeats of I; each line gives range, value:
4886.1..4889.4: 34.3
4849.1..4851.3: 35.4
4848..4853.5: 35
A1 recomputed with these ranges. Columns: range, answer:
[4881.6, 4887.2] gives 38.31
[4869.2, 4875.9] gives 37.45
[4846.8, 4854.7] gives 38.87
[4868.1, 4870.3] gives 35.36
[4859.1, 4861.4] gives 37.66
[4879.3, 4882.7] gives 38.92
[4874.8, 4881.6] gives 40.29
